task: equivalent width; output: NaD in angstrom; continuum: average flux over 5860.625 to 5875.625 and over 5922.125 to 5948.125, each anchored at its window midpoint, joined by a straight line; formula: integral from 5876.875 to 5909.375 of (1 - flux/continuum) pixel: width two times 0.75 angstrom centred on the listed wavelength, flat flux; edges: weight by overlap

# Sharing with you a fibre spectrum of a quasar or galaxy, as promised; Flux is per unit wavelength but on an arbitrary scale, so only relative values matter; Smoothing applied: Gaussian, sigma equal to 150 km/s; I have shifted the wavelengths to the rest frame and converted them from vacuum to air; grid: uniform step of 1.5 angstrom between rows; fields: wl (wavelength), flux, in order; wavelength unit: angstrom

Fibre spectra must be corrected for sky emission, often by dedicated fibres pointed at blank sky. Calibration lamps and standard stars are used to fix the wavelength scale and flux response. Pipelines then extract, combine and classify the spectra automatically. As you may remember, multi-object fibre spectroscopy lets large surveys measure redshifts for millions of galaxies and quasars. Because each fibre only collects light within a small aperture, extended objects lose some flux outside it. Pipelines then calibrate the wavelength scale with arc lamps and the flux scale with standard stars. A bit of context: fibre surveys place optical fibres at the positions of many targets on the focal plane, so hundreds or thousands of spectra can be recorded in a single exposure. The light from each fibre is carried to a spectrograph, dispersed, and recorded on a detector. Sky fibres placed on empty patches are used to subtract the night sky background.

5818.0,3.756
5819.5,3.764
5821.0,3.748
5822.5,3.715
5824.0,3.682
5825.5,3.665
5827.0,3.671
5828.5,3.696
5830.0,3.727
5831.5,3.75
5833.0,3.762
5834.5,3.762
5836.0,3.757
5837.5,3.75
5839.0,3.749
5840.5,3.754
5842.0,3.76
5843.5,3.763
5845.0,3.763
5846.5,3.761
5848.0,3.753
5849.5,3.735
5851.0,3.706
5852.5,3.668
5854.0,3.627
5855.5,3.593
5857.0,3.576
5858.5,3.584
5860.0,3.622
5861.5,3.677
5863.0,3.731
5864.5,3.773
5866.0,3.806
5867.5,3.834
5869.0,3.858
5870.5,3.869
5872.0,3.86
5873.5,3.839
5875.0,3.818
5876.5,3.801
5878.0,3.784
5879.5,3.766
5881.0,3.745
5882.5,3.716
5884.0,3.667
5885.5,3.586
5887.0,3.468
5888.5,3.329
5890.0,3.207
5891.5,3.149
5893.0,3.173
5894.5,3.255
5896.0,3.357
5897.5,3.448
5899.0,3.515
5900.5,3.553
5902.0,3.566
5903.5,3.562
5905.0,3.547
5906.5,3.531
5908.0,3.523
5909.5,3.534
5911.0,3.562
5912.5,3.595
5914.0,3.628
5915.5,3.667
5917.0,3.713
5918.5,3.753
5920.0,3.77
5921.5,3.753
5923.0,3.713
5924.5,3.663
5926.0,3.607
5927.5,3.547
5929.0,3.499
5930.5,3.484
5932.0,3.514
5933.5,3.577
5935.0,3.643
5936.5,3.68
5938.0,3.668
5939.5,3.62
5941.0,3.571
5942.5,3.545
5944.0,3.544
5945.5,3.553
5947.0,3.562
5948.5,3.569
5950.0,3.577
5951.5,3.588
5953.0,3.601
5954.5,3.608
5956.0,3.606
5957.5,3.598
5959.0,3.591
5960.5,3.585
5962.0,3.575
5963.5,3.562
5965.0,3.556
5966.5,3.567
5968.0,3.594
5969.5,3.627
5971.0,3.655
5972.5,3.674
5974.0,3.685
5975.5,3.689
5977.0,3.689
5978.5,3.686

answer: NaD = 1.94 angstrom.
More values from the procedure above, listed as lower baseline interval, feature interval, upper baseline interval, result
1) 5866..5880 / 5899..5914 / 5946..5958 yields 0.7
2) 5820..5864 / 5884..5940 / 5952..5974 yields 1.6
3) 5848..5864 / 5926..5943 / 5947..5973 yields 0.1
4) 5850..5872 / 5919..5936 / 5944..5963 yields 0.0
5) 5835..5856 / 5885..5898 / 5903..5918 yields 1.1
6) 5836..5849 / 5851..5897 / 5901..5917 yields 0.6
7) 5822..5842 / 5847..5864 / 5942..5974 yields 0.2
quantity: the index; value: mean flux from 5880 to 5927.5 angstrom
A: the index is 3.54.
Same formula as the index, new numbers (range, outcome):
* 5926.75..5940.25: 3.58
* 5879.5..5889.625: 3.58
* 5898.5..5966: 3.6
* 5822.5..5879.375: 3.74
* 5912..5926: 3.69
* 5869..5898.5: 3.58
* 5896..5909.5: 3.52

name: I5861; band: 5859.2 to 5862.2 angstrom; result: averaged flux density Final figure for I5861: 3.65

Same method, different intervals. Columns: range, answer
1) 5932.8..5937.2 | 3.63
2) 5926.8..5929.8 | 3.52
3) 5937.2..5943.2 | 3.6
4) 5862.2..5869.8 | 3.8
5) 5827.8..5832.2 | 3.72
